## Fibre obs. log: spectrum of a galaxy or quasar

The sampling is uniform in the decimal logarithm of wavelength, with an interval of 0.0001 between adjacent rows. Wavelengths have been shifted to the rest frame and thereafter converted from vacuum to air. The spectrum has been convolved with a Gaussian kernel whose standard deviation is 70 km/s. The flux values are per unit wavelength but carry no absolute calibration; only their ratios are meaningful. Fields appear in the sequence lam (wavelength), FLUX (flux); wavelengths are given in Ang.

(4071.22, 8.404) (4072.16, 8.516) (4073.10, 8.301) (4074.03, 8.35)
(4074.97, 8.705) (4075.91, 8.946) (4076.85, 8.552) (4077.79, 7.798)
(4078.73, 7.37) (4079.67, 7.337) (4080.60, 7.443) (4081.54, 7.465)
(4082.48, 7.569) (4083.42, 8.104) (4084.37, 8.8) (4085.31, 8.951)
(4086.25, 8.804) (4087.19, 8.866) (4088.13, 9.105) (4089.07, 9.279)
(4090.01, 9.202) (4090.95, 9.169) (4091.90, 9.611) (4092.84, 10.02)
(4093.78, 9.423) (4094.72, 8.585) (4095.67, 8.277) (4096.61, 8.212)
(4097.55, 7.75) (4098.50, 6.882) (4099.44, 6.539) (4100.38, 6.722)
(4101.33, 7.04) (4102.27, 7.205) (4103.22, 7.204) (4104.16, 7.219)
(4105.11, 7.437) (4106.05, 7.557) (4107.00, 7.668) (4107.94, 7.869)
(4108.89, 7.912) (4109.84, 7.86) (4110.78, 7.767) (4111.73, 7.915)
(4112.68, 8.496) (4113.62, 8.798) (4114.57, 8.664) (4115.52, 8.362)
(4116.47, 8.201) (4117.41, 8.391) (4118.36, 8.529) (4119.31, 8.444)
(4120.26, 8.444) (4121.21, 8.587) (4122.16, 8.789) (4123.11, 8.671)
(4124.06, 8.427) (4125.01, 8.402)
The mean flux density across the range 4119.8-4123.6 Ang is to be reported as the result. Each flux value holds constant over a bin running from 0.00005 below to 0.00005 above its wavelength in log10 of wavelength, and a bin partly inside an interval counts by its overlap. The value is 8.62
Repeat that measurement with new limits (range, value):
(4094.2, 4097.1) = 8.38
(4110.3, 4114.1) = 8.25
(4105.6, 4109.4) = 7.74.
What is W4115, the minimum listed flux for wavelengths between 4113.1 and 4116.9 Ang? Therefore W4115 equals 8.201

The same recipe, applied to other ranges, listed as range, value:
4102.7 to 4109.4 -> 7.204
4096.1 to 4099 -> 6.882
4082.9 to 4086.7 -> 8.104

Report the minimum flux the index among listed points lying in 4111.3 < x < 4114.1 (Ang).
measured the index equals 7.915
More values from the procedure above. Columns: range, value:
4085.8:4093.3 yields 8.804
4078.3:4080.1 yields 7.337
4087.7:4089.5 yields 9.105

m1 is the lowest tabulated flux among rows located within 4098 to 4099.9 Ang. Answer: 6.539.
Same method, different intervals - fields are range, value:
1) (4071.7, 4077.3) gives 8.301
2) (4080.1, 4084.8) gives 7.443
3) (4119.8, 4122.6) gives 8.444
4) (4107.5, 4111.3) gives 7.767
